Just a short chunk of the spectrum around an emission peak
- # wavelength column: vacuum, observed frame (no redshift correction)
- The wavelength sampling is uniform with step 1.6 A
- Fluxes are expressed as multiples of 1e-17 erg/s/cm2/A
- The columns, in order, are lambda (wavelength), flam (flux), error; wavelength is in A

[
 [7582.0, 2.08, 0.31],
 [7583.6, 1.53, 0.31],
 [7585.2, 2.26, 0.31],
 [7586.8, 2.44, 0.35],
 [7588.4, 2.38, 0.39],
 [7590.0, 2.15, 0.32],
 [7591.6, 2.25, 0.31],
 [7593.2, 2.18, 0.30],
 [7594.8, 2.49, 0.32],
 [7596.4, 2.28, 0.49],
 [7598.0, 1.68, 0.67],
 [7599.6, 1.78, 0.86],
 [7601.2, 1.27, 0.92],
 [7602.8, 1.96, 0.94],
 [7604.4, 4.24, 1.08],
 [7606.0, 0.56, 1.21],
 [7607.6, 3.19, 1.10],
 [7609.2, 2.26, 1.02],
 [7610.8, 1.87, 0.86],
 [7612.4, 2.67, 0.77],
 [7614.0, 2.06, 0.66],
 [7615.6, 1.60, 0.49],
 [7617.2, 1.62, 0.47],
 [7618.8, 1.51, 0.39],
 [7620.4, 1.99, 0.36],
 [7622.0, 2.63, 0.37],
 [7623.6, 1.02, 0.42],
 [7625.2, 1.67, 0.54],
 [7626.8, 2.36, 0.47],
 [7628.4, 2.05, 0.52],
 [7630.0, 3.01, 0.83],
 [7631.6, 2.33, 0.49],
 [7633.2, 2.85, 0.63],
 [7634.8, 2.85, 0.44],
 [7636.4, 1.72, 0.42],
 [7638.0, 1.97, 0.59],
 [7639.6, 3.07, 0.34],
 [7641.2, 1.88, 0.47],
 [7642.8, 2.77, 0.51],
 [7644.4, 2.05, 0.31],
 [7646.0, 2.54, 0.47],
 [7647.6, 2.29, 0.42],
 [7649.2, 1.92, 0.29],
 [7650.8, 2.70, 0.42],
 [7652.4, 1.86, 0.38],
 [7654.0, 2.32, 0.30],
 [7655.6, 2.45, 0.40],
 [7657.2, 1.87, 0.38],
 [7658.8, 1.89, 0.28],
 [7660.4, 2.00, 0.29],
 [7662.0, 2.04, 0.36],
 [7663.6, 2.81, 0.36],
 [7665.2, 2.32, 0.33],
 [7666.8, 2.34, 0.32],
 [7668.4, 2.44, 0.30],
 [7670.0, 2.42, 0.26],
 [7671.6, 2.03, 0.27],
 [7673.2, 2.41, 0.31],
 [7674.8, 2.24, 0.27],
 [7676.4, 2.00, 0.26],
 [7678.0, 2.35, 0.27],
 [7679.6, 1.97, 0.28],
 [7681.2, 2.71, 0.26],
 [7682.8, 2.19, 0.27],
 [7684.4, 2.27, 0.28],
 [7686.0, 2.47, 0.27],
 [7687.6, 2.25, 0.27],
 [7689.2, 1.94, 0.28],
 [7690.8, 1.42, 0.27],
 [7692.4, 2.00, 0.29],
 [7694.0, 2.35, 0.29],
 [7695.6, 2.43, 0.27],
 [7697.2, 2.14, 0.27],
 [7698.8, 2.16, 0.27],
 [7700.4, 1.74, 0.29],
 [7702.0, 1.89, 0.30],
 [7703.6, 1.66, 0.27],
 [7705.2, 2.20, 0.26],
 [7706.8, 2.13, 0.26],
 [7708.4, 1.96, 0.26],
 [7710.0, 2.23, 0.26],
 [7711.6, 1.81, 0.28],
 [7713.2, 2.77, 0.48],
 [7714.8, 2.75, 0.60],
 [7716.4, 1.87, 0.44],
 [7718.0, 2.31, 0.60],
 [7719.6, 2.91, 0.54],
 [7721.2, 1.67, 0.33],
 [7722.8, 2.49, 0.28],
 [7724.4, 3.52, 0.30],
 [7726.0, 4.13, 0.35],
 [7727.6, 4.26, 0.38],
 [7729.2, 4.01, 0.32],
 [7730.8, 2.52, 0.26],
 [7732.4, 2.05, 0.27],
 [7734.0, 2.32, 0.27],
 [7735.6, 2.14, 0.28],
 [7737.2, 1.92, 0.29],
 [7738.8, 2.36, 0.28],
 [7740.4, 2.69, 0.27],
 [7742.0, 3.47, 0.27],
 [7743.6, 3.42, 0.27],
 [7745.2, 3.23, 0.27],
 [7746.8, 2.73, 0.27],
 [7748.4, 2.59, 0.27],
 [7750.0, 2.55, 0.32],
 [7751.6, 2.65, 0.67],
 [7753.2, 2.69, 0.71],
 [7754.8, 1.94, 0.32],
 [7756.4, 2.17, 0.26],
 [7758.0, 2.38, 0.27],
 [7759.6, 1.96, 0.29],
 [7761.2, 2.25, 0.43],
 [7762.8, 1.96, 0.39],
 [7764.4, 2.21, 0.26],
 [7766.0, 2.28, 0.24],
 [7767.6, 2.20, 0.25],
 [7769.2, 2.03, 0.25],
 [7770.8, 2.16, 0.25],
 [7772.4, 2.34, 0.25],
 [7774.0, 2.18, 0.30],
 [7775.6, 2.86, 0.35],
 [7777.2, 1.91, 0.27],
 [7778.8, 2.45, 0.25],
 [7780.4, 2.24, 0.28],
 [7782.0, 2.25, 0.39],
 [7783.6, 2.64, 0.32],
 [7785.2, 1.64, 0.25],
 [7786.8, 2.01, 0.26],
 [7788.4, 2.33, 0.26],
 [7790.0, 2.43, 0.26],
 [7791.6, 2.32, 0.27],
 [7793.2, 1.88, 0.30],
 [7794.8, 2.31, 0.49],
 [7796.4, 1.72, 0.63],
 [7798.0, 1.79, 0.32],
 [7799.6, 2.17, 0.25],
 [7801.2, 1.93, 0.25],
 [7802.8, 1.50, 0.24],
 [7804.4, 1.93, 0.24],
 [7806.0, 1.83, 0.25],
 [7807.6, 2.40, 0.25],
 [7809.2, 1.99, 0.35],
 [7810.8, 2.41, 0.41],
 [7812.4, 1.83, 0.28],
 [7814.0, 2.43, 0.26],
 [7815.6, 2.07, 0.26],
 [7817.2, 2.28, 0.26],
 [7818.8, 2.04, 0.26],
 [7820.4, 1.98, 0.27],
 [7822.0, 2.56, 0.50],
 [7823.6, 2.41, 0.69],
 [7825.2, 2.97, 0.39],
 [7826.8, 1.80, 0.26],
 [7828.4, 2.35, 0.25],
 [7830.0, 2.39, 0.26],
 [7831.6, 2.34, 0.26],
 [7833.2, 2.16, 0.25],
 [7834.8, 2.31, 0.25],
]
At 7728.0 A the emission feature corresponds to [S II] 6716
